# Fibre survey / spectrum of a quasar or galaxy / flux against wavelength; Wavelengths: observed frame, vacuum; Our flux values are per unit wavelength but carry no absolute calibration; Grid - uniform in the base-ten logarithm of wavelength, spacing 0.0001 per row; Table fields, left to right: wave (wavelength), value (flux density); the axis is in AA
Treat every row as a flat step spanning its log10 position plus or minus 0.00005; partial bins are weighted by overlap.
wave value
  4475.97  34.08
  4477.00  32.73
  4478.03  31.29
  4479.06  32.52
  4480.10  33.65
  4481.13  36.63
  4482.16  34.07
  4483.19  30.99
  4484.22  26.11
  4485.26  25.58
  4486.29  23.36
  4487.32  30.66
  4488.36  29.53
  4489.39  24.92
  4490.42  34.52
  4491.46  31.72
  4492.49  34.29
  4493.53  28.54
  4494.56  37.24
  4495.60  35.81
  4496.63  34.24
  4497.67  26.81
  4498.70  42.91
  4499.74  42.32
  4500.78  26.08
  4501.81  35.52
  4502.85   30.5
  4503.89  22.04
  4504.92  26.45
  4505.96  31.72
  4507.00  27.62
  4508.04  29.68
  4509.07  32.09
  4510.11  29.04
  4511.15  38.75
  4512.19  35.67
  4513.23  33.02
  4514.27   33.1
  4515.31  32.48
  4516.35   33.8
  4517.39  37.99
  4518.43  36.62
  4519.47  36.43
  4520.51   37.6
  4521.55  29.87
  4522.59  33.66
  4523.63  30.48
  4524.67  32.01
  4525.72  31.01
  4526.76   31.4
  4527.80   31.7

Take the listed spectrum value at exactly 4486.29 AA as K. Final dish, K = 23.36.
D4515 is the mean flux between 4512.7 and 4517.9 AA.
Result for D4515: 34.1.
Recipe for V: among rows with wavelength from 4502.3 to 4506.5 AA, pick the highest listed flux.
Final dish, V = 31.72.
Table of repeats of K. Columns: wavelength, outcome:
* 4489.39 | 24.92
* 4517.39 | 37.99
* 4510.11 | 29.04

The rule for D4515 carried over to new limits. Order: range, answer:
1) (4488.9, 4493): 31.4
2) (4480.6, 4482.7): 35.4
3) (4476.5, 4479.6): 32.1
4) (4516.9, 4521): 37.2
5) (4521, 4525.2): 31.5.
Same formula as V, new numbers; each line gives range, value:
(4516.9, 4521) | 37.99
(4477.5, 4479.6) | 32.52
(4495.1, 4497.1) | 35.81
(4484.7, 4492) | 34.52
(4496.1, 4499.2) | 42.91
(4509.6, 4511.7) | 38.75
